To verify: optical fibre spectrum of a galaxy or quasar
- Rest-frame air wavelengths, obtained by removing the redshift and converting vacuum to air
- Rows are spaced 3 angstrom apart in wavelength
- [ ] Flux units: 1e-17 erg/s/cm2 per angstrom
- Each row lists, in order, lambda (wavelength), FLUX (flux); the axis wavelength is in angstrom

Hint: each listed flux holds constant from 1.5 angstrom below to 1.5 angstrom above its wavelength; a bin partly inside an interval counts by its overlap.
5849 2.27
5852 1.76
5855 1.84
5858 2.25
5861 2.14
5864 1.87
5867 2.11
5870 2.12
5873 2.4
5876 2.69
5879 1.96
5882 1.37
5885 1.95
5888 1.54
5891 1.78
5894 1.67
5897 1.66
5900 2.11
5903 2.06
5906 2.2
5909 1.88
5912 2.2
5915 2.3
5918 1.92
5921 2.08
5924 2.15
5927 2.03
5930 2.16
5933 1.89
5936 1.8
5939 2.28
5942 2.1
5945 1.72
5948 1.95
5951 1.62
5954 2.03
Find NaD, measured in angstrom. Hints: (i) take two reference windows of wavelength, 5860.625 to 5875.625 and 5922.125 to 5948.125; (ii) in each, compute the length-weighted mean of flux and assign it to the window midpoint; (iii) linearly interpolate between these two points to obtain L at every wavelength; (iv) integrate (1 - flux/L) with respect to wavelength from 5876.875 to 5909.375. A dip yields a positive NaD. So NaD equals 4.01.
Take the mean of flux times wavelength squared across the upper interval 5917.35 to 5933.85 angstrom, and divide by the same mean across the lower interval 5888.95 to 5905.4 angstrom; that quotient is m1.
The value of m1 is 1.11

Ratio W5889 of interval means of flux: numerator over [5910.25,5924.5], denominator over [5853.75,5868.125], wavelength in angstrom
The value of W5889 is 1.0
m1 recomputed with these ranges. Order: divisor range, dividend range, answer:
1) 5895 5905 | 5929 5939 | 1.04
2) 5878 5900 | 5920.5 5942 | 1.21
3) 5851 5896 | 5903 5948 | 1.06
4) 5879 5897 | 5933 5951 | 1.17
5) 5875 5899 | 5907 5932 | 1.16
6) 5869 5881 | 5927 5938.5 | 0.90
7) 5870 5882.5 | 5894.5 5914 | 0.94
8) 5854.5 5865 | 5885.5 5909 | 0.92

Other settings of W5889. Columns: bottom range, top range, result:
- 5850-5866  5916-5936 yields 1.02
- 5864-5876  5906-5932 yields 0.94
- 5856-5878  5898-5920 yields 0.94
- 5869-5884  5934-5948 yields 0.94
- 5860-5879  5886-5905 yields 0.83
